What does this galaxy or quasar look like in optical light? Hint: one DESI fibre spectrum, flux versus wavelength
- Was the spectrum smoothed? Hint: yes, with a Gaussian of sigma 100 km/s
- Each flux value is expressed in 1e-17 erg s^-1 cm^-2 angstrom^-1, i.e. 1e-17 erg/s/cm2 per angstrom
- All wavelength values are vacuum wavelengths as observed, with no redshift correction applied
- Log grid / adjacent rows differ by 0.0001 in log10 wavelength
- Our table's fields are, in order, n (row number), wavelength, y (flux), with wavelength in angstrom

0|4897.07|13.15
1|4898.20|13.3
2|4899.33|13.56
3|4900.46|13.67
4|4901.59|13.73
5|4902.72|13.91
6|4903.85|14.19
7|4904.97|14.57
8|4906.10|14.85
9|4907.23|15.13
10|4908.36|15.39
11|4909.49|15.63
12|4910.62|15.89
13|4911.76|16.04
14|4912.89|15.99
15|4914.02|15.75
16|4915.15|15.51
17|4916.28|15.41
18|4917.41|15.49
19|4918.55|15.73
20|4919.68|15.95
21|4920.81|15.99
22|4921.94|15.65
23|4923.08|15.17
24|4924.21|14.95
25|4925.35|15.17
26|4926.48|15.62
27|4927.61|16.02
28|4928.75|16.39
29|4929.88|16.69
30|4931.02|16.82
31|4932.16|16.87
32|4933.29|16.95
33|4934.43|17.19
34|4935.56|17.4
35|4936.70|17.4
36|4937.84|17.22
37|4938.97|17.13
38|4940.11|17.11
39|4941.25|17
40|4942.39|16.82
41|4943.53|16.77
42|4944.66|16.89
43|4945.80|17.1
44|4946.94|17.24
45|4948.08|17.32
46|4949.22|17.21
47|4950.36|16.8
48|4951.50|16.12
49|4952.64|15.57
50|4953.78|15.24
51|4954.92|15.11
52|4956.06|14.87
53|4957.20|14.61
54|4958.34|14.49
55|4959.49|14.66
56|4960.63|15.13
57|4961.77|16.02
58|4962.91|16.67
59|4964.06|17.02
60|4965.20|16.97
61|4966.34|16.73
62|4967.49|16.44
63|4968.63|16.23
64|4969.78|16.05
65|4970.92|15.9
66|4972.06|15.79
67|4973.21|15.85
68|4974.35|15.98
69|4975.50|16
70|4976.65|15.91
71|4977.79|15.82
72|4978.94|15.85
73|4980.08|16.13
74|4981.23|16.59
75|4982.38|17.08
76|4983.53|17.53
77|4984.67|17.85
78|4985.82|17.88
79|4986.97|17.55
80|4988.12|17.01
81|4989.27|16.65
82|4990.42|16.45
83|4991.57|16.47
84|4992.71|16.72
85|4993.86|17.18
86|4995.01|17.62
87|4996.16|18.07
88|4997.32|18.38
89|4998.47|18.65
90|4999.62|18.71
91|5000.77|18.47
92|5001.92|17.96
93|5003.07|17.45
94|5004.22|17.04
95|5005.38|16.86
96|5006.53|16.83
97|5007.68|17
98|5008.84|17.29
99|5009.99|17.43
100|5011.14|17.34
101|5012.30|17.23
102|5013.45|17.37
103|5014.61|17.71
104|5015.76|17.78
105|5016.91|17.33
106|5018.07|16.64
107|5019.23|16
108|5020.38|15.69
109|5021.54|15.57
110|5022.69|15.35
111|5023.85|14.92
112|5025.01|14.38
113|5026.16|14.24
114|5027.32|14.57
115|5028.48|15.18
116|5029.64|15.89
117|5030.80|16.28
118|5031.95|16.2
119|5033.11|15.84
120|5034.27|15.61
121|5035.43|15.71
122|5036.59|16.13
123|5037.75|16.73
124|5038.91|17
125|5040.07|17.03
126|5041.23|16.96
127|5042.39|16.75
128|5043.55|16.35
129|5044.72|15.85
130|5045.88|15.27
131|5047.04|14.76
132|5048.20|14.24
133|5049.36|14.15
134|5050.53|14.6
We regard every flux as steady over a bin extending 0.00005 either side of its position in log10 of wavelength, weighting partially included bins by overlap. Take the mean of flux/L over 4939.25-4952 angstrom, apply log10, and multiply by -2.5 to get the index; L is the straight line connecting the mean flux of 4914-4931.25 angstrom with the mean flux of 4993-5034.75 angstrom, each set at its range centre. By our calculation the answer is -0.06 mag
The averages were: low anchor 15.8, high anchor 16.7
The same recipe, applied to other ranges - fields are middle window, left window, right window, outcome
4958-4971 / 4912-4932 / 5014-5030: -0.017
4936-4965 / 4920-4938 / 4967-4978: -0.010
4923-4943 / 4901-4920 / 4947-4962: -0.076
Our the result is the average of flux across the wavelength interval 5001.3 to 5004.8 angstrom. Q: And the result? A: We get 17.5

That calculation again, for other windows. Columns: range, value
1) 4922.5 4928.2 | 15.4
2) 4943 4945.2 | 16.9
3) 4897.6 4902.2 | 13.5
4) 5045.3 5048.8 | 14.8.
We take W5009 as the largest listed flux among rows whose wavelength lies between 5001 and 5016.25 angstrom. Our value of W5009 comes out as 17.96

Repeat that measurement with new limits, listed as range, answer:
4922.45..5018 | 18.71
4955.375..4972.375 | 17.02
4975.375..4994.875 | 17.88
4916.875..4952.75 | 17.4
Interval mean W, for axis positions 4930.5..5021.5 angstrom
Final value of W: 16.8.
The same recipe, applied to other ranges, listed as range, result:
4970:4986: 16.4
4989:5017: 17.5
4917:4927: 15.5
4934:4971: 16.4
